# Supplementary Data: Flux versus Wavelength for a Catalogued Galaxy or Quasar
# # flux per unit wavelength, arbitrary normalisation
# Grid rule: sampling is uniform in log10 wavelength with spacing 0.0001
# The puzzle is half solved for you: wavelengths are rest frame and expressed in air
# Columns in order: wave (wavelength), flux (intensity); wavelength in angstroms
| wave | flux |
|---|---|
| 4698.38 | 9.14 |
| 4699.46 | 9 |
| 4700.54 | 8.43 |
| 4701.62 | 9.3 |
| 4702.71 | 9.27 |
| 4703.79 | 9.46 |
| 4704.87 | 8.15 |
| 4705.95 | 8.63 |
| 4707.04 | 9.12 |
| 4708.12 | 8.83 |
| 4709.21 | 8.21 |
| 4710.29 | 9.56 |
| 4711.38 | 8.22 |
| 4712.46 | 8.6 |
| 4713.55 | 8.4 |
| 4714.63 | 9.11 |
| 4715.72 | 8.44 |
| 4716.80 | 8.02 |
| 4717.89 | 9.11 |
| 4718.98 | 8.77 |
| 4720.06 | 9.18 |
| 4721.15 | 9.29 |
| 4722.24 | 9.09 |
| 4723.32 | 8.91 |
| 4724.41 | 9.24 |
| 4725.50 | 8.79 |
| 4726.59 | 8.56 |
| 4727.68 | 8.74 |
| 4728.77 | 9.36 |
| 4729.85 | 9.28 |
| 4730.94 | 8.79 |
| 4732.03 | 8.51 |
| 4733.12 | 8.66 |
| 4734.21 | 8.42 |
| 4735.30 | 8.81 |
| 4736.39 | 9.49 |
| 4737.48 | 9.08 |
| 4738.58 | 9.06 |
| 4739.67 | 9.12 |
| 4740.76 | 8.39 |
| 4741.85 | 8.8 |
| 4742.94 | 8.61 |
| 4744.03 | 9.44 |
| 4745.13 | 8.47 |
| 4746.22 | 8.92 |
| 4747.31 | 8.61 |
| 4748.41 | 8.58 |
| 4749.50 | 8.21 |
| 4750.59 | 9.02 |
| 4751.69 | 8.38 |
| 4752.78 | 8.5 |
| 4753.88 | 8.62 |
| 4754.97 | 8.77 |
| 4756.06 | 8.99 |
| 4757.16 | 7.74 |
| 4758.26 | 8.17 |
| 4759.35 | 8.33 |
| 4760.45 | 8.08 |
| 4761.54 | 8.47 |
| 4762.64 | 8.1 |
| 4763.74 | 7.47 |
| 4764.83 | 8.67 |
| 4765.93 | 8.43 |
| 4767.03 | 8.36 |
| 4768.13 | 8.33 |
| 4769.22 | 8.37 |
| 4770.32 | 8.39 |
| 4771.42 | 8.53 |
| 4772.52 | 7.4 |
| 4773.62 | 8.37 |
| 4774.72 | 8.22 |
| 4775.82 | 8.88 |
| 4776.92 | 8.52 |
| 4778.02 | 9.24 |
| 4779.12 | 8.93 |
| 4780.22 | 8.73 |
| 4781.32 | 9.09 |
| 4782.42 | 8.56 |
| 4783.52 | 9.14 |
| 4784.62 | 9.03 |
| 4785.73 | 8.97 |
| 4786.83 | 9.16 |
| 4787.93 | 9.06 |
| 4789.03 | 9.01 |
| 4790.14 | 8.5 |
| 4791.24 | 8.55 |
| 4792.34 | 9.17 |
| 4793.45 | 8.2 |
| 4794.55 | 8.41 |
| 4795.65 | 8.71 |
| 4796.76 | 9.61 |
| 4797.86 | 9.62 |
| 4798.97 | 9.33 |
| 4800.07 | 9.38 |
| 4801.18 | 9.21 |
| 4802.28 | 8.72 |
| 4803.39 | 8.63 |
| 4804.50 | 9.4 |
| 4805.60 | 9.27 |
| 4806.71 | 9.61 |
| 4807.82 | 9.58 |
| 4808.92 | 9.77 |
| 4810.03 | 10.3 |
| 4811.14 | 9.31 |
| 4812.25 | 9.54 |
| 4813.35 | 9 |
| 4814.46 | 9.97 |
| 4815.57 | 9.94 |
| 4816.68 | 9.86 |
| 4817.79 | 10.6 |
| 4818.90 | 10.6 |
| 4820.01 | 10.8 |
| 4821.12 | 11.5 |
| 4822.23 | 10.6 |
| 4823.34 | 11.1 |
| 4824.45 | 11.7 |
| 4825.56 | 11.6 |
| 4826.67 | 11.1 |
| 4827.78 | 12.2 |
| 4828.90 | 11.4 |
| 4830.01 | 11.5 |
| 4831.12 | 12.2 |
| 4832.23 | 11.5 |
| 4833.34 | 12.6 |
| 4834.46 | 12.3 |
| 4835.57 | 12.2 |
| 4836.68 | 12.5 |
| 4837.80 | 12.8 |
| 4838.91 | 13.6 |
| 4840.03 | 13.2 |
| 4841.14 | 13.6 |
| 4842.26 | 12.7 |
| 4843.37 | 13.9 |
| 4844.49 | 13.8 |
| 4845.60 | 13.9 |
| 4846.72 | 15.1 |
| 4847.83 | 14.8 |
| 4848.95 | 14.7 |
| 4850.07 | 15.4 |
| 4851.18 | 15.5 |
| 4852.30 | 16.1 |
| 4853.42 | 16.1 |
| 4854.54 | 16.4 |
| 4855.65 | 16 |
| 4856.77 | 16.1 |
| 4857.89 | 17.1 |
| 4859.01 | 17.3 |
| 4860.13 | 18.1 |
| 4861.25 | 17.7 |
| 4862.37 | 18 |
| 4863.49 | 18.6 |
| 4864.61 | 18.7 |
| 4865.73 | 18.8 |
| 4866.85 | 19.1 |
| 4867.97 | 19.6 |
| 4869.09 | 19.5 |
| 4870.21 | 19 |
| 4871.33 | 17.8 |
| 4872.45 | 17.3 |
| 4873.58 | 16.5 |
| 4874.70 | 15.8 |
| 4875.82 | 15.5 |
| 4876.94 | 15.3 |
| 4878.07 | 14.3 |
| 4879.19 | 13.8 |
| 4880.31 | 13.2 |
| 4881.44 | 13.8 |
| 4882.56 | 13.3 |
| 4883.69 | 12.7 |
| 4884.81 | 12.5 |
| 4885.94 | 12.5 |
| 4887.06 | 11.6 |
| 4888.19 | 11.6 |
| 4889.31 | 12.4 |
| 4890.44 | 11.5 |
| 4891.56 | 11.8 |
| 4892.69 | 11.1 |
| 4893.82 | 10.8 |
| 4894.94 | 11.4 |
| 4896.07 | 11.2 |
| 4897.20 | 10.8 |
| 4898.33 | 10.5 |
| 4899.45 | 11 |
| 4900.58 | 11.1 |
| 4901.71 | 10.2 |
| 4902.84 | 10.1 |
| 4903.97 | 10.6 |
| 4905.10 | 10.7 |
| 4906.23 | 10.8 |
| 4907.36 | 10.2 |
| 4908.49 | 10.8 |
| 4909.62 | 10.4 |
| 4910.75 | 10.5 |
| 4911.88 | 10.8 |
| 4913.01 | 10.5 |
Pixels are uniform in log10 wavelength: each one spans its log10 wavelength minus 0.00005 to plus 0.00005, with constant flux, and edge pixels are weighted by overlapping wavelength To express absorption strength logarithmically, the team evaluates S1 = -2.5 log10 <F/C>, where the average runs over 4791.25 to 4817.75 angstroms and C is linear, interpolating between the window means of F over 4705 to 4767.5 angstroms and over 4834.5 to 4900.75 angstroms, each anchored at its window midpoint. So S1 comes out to 0.25 mag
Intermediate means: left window 8.69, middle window 9.34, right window 14.6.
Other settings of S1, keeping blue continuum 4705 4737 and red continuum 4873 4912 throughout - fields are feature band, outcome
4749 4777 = 0.15 mag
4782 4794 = 0.14 mag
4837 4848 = -0.23 mag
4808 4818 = 0.08 mag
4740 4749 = 0.06 mag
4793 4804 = 0.15 mag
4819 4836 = -0.07 mag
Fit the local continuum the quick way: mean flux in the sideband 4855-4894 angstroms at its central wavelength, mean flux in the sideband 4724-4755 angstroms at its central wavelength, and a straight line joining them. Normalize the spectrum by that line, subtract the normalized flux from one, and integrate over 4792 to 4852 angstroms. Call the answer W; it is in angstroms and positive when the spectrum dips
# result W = 7.9 angstroms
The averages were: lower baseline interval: 8.8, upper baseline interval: 15.4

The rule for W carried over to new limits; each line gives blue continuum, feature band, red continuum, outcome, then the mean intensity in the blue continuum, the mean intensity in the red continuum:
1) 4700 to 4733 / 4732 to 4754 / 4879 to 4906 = 1.2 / 8.84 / 11.6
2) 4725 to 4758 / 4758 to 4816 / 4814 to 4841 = 7.9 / 8.75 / 11.6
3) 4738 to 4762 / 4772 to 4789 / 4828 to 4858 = 2.6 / 8.6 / 13.9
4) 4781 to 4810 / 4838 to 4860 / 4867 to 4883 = -1.9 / 9.09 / 16.2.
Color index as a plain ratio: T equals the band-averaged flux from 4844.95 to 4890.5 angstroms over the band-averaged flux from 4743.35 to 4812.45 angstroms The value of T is 1.79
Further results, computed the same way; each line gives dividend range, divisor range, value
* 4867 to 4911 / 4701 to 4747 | 1.46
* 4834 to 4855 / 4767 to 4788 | 1.63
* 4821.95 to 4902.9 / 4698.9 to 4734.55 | 1.59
